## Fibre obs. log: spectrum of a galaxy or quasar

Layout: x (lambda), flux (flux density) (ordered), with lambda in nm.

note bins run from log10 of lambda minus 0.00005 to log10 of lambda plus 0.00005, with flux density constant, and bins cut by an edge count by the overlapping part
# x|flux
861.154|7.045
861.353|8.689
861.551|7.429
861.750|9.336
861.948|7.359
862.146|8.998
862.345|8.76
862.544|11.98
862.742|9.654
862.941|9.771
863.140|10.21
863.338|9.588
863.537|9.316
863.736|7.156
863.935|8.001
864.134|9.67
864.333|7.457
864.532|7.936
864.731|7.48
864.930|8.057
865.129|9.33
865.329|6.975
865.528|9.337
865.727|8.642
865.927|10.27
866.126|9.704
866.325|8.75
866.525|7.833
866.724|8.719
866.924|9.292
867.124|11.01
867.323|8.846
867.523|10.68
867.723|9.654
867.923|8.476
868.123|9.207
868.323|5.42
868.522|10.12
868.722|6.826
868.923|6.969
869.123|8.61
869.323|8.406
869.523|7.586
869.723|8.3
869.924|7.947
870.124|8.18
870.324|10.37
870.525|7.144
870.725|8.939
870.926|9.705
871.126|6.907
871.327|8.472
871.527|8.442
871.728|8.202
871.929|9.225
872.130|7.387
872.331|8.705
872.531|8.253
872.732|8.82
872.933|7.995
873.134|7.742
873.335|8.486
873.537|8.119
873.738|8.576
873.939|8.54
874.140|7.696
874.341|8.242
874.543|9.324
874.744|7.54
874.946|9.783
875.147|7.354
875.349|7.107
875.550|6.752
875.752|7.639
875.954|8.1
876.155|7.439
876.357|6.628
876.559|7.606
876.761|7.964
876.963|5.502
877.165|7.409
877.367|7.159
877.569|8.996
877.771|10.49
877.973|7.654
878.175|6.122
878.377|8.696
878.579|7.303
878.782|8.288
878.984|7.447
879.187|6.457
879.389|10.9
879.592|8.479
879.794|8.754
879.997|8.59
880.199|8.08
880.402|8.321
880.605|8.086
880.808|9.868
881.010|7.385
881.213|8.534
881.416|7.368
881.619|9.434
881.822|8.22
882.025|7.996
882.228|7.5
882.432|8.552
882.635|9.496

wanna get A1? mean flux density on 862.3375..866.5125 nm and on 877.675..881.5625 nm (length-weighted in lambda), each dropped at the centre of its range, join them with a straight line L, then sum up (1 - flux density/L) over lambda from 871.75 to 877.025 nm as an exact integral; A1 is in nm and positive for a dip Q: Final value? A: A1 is 0.332 nm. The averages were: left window 8.93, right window 8.27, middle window 7.96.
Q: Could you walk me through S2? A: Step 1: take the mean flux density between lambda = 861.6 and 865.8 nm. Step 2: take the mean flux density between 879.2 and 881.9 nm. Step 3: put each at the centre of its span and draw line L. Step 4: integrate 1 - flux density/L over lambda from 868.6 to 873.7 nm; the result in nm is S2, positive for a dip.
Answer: 0.261 nm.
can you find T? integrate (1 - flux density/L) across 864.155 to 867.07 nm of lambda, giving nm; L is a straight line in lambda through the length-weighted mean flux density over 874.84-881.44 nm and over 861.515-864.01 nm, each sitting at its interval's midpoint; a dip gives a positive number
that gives 0.08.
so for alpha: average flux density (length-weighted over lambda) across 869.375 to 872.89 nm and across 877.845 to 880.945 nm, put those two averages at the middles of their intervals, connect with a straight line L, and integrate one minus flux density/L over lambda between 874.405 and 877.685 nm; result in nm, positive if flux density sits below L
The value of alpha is 0.25 nm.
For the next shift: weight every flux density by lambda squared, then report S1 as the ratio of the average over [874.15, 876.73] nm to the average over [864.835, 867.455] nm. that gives 0.88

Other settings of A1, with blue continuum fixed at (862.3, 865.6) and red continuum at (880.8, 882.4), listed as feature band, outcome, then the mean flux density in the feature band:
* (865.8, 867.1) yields -0.064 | 9.19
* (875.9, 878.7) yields 0.241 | 7.65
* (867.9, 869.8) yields 0.156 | 7.97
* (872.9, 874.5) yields 0.052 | 8.22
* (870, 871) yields -0.024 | 8.82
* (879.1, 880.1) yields -0.047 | 8.67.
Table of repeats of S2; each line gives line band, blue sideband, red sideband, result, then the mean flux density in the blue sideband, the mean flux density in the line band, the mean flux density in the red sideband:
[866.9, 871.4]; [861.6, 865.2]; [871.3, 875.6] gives -0.03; 8.87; 8.56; 8.23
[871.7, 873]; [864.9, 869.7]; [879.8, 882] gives 0.03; 8.7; 8.39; 8.39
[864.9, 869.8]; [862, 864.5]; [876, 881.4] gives 0.08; 9.14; 8.69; 8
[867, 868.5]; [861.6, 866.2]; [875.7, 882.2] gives -0.07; 8.89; 9.1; 8.03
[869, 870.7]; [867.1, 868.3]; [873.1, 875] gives 0.12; 9.29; 8.33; 8.39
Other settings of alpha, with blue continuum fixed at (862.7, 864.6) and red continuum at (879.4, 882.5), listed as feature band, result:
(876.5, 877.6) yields 0.15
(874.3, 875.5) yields 0.06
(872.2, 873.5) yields 0.05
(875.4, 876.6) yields 0.17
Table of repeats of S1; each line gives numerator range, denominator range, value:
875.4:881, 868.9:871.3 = 0.97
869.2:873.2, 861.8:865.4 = 0.97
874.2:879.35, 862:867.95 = 0.88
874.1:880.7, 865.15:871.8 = 0.94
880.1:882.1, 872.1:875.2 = 1.02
